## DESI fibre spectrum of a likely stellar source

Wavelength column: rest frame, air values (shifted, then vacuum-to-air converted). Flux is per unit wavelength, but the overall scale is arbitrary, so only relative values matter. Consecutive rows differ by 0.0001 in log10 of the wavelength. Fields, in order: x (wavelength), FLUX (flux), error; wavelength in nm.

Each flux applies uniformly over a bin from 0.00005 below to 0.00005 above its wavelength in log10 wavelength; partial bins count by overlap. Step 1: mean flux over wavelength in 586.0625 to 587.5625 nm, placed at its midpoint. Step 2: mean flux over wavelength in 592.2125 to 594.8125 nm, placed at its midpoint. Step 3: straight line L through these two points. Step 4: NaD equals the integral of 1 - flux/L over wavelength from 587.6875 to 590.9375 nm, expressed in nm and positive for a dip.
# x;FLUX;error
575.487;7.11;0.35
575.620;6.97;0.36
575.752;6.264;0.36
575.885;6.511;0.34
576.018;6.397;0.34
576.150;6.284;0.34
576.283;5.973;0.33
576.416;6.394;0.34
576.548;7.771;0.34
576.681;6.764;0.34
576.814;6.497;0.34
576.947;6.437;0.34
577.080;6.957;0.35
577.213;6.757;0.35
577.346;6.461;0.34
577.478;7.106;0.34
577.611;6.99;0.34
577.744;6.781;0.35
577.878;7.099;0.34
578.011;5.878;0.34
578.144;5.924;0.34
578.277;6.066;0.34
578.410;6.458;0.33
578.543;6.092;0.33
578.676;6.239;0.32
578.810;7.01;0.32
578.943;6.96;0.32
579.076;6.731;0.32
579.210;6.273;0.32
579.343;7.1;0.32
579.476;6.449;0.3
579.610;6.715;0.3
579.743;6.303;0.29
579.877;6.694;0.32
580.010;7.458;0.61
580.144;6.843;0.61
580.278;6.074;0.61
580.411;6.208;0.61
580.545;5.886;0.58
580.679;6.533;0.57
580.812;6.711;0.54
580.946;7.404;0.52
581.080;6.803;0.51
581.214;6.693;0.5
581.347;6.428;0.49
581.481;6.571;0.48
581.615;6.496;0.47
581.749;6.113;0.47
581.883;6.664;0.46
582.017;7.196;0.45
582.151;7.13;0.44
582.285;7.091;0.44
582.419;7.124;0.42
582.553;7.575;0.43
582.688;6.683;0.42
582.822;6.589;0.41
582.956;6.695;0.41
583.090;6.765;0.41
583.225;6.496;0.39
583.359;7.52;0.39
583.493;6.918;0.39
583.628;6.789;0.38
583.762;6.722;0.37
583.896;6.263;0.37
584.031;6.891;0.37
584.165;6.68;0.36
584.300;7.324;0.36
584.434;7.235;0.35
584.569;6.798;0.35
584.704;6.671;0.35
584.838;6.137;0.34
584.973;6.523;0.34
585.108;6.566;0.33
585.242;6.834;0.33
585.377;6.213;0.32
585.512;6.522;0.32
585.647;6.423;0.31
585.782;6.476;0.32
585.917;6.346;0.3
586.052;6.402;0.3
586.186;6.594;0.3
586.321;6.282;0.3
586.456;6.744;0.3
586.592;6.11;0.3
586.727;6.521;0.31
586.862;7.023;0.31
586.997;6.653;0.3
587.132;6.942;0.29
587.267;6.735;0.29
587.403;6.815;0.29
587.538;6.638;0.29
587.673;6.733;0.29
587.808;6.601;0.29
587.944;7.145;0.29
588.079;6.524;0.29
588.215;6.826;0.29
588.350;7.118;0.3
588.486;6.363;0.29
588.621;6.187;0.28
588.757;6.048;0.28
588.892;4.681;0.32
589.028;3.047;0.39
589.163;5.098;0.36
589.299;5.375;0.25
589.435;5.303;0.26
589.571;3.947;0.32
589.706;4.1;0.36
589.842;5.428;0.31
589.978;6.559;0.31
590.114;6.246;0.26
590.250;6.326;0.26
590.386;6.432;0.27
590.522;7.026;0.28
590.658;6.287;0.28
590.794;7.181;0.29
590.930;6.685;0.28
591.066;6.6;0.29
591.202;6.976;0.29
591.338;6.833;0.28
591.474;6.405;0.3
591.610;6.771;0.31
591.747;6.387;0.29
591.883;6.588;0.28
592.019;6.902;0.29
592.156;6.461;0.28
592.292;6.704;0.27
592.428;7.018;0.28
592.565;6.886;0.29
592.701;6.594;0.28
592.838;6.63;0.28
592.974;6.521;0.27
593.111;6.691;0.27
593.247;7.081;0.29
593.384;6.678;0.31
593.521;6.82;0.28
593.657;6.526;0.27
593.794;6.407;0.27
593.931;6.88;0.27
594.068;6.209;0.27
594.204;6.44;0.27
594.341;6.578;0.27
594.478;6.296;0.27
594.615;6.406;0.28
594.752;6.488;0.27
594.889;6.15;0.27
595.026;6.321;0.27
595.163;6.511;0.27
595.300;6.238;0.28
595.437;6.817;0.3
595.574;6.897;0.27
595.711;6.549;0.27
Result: 0.34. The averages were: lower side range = 6.63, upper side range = 6.62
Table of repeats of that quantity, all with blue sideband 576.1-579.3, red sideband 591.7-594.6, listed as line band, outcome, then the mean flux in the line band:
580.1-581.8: 0.019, 6.52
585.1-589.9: 0.341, 6.14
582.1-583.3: -0.056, 6.9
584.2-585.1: -0.022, 6.76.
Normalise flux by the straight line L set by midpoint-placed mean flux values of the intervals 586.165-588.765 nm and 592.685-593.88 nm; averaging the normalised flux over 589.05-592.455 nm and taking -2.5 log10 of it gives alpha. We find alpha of 0.08 mag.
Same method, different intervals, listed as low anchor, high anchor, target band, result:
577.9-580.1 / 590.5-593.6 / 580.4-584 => -0.03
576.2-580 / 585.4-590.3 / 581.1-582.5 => -0.05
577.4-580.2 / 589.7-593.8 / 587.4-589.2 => 0.08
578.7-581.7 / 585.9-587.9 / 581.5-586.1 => -0.02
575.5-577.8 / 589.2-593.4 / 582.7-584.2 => -0.04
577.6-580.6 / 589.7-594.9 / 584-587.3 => -0.01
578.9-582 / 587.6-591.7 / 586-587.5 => -0.06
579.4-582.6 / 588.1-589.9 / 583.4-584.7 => -0.11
